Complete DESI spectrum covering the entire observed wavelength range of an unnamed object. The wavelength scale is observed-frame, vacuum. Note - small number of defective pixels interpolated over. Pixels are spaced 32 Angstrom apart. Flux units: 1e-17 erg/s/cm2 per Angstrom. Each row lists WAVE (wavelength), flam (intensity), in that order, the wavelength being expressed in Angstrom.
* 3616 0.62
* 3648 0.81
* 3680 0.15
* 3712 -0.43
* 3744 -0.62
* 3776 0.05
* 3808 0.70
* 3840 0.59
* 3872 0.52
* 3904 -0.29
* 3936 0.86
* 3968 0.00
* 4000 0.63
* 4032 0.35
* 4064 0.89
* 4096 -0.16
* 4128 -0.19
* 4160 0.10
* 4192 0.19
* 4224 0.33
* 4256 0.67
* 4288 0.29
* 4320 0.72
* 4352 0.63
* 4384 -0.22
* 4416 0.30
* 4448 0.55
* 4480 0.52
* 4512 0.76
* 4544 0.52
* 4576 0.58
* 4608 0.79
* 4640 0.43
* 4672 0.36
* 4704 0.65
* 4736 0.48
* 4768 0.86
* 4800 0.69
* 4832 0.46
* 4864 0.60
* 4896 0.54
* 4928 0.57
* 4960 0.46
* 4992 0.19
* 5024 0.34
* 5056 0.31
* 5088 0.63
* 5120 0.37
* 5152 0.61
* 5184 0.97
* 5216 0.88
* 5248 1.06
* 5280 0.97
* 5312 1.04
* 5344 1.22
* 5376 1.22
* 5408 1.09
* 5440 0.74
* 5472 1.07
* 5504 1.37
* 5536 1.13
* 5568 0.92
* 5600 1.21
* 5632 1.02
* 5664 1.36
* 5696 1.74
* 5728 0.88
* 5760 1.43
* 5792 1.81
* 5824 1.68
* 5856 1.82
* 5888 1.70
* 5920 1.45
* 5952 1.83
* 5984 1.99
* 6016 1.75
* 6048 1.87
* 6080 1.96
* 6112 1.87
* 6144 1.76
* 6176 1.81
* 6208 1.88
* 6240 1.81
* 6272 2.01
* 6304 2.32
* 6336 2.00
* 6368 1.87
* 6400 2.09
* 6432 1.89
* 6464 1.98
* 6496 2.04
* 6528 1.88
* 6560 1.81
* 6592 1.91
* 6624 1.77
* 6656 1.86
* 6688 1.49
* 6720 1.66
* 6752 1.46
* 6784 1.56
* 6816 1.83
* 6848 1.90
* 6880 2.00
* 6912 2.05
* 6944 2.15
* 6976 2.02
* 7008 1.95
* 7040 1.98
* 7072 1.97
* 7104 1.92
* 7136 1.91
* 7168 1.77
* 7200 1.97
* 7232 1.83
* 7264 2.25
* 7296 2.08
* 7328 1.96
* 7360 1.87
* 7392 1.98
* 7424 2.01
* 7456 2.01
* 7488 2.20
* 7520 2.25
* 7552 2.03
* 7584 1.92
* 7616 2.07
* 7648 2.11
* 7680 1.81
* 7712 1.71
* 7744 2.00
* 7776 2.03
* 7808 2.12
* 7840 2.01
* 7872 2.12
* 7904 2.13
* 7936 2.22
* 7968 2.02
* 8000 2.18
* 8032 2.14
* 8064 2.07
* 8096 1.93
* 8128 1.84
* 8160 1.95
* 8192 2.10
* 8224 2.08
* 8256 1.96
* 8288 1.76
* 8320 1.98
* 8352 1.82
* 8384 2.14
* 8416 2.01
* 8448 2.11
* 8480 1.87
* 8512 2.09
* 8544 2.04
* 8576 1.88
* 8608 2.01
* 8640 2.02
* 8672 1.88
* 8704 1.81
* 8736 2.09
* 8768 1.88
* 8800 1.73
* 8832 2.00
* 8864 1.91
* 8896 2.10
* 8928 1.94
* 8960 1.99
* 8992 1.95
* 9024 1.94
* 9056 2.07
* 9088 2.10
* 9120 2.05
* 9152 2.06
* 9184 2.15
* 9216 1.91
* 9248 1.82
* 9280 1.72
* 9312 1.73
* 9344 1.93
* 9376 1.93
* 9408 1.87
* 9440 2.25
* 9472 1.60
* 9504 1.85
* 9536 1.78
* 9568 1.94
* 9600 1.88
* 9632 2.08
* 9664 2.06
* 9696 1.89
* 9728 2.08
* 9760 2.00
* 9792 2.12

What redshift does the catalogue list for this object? 0.31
